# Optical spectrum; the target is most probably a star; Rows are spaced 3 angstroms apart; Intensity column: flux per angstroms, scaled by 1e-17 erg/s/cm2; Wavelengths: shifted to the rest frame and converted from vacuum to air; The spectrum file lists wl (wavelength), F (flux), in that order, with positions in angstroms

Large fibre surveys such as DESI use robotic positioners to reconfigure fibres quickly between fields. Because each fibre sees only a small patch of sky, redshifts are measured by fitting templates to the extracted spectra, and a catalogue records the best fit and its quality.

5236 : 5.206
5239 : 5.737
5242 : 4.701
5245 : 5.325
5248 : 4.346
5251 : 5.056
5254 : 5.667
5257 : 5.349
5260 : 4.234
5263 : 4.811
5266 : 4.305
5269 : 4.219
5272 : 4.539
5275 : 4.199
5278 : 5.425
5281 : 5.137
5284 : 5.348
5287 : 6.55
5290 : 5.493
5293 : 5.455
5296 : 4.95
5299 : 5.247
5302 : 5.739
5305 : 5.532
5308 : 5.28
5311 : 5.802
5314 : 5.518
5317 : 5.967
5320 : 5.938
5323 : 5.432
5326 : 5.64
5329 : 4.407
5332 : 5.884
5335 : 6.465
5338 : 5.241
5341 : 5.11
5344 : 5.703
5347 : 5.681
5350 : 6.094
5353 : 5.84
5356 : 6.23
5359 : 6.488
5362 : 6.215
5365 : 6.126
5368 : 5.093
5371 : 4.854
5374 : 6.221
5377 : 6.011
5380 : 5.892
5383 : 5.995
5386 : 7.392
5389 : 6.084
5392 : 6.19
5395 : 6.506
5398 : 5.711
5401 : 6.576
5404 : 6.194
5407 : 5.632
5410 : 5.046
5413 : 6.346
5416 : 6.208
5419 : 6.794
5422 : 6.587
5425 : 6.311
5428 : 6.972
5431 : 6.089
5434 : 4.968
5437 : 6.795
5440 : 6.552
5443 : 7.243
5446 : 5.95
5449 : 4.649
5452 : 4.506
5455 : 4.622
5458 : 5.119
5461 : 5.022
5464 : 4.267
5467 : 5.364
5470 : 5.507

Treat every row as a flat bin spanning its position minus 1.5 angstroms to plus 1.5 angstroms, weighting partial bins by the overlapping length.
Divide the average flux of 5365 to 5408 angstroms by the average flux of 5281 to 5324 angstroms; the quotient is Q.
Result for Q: 1.1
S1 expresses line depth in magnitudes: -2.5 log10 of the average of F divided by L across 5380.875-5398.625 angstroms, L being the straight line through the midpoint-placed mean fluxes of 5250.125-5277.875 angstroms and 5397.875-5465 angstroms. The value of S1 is -0.14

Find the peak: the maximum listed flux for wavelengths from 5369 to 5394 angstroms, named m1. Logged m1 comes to 7.392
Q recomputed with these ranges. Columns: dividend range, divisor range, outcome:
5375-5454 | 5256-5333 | 1.17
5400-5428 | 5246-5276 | 1.33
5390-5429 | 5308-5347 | 1.11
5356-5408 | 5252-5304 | 1.19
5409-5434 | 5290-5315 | 1.15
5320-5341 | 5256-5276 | 1.22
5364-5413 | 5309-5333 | 1.08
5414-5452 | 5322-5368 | 1.08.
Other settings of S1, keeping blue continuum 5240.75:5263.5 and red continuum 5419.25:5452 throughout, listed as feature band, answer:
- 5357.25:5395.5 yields -0.06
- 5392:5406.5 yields -0.05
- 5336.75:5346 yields 0.03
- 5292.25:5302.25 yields -0.01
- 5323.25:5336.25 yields -0.02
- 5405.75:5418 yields 0.03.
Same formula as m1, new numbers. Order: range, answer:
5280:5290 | 6.55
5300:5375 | 6.488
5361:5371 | 6.215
